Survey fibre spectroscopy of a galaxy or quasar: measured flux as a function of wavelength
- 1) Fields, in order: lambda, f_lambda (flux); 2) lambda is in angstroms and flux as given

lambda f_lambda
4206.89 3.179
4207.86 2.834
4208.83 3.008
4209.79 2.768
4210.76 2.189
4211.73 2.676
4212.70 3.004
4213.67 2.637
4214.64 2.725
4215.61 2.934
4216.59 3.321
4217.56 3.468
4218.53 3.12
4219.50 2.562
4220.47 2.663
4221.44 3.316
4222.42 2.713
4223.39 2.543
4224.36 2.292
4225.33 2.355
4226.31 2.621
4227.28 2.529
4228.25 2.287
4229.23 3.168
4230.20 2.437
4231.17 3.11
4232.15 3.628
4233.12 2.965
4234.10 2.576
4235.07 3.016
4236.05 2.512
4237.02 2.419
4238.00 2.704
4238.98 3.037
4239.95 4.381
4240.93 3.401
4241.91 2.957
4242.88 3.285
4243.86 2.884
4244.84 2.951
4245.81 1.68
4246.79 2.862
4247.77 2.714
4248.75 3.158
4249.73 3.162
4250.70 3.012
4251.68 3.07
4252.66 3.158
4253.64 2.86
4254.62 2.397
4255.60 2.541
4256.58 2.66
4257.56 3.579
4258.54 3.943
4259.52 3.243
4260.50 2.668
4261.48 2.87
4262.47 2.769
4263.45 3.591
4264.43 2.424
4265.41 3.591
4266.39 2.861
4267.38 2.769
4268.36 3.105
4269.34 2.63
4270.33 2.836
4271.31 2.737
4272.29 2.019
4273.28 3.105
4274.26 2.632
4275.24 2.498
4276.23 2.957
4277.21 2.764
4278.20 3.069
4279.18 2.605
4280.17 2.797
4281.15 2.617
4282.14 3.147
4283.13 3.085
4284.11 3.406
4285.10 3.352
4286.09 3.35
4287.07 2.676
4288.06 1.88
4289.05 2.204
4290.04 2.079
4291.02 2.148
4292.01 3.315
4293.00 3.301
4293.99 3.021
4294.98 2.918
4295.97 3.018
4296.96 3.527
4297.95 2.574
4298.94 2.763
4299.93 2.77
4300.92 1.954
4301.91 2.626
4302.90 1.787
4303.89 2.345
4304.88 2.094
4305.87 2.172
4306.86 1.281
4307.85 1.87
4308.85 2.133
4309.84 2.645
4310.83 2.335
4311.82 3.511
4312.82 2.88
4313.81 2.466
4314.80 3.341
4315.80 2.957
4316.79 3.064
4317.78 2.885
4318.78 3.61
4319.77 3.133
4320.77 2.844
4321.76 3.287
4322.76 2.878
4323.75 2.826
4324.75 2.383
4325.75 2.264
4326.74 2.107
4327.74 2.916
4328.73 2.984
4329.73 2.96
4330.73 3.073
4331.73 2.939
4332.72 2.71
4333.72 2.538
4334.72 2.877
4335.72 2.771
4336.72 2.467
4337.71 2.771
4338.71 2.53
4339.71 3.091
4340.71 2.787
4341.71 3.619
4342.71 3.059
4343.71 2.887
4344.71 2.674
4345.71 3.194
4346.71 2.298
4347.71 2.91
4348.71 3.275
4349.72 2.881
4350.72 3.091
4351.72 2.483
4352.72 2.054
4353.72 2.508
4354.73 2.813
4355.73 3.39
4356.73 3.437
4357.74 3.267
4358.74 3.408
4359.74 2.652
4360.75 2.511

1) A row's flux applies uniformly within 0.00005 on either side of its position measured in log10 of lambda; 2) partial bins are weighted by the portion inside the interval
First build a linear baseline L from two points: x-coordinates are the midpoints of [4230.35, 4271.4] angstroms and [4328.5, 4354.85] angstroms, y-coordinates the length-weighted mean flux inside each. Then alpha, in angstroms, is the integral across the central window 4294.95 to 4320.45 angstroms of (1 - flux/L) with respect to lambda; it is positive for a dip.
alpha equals 2.1 angstroms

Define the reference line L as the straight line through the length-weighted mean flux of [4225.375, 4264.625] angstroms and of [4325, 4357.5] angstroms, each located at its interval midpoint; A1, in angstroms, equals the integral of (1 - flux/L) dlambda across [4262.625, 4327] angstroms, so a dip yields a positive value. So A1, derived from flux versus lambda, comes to 3.1 angstroms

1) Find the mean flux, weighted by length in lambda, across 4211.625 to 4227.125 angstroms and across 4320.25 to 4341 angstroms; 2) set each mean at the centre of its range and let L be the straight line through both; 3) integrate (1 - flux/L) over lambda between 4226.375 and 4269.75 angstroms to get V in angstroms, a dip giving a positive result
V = -2.30 angstroms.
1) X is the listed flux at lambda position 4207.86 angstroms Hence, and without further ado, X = 2.834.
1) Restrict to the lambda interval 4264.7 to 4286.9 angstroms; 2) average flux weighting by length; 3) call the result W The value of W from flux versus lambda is 2.9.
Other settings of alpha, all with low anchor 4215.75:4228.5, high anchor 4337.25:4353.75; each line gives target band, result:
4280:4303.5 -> 0.4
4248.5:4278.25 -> -1.4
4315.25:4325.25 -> -0.6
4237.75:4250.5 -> -1.1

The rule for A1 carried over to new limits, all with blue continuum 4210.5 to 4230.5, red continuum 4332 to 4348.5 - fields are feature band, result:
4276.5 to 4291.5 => 0.2 angstroms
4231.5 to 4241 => -1.0 angstroms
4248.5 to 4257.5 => -0.5 angstroms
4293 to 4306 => 0.9 angstroms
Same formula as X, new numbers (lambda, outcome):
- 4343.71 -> 2.887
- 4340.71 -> 2.787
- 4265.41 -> 3.591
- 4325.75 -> 2.264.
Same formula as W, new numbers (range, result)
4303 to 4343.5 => 2.73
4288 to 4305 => 2.6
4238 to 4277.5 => 2.94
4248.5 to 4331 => 2.79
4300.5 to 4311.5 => 2.14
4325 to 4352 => 2.82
